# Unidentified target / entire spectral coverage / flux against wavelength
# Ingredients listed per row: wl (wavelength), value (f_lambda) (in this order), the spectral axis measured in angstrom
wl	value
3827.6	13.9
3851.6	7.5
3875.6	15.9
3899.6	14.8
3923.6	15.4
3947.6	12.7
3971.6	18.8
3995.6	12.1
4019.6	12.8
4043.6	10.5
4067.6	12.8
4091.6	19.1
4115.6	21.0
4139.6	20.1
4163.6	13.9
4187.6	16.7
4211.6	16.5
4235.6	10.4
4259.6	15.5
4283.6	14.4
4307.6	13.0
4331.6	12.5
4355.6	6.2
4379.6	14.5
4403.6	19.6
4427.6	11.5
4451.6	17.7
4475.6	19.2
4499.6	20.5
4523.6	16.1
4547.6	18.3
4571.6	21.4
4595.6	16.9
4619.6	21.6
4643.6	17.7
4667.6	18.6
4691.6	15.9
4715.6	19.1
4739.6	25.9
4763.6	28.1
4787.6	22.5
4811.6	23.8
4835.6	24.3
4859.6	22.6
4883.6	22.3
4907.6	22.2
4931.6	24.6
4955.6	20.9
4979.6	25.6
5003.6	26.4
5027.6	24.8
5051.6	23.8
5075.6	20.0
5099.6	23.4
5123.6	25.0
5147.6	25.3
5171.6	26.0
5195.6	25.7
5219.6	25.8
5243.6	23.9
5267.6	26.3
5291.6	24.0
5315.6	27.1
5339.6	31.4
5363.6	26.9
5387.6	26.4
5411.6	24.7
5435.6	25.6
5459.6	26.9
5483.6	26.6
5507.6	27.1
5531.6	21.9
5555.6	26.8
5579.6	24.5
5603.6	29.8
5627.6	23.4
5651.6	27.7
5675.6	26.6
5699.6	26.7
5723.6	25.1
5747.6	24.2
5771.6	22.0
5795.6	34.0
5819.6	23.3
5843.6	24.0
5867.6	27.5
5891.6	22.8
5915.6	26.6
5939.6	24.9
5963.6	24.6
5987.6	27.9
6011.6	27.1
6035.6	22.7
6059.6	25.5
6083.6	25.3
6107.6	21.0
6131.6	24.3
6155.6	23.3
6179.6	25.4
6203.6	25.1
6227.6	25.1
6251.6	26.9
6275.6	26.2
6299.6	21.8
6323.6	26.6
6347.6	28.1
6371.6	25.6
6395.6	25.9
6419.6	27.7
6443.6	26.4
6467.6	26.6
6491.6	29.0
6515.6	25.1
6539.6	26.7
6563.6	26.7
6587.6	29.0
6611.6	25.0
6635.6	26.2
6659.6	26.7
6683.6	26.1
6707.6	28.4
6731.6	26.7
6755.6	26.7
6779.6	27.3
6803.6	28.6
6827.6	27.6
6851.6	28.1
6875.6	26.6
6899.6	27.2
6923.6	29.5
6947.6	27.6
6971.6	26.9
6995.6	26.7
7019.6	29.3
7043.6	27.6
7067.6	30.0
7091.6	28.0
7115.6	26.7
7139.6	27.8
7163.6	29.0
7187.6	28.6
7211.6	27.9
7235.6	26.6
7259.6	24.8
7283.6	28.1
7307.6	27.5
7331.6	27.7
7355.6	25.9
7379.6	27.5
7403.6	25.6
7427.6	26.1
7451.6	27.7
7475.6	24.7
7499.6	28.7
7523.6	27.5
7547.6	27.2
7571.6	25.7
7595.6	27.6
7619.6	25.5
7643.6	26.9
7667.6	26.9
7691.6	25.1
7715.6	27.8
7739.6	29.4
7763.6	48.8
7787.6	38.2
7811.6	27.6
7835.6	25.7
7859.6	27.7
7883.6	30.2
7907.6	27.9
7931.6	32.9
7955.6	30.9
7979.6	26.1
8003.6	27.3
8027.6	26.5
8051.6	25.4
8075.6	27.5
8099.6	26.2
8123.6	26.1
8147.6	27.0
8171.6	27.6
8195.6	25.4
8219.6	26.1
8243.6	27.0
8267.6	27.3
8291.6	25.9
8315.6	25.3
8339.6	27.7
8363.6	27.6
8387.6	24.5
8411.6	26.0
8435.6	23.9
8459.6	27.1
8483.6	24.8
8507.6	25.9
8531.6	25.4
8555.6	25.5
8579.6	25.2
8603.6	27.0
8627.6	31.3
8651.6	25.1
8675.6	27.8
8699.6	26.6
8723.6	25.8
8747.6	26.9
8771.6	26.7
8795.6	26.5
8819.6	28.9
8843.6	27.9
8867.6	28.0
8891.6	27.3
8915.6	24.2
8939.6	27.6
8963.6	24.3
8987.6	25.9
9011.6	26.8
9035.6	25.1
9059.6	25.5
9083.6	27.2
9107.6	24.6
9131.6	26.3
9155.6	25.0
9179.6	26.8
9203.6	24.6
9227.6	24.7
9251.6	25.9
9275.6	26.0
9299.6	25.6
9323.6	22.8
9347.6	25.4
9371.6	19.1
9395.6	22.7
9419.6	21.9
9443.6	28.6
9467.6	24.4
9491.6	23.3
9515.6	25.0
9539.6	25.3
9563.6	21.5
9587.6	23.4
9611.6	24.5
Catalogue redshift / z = 0.182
